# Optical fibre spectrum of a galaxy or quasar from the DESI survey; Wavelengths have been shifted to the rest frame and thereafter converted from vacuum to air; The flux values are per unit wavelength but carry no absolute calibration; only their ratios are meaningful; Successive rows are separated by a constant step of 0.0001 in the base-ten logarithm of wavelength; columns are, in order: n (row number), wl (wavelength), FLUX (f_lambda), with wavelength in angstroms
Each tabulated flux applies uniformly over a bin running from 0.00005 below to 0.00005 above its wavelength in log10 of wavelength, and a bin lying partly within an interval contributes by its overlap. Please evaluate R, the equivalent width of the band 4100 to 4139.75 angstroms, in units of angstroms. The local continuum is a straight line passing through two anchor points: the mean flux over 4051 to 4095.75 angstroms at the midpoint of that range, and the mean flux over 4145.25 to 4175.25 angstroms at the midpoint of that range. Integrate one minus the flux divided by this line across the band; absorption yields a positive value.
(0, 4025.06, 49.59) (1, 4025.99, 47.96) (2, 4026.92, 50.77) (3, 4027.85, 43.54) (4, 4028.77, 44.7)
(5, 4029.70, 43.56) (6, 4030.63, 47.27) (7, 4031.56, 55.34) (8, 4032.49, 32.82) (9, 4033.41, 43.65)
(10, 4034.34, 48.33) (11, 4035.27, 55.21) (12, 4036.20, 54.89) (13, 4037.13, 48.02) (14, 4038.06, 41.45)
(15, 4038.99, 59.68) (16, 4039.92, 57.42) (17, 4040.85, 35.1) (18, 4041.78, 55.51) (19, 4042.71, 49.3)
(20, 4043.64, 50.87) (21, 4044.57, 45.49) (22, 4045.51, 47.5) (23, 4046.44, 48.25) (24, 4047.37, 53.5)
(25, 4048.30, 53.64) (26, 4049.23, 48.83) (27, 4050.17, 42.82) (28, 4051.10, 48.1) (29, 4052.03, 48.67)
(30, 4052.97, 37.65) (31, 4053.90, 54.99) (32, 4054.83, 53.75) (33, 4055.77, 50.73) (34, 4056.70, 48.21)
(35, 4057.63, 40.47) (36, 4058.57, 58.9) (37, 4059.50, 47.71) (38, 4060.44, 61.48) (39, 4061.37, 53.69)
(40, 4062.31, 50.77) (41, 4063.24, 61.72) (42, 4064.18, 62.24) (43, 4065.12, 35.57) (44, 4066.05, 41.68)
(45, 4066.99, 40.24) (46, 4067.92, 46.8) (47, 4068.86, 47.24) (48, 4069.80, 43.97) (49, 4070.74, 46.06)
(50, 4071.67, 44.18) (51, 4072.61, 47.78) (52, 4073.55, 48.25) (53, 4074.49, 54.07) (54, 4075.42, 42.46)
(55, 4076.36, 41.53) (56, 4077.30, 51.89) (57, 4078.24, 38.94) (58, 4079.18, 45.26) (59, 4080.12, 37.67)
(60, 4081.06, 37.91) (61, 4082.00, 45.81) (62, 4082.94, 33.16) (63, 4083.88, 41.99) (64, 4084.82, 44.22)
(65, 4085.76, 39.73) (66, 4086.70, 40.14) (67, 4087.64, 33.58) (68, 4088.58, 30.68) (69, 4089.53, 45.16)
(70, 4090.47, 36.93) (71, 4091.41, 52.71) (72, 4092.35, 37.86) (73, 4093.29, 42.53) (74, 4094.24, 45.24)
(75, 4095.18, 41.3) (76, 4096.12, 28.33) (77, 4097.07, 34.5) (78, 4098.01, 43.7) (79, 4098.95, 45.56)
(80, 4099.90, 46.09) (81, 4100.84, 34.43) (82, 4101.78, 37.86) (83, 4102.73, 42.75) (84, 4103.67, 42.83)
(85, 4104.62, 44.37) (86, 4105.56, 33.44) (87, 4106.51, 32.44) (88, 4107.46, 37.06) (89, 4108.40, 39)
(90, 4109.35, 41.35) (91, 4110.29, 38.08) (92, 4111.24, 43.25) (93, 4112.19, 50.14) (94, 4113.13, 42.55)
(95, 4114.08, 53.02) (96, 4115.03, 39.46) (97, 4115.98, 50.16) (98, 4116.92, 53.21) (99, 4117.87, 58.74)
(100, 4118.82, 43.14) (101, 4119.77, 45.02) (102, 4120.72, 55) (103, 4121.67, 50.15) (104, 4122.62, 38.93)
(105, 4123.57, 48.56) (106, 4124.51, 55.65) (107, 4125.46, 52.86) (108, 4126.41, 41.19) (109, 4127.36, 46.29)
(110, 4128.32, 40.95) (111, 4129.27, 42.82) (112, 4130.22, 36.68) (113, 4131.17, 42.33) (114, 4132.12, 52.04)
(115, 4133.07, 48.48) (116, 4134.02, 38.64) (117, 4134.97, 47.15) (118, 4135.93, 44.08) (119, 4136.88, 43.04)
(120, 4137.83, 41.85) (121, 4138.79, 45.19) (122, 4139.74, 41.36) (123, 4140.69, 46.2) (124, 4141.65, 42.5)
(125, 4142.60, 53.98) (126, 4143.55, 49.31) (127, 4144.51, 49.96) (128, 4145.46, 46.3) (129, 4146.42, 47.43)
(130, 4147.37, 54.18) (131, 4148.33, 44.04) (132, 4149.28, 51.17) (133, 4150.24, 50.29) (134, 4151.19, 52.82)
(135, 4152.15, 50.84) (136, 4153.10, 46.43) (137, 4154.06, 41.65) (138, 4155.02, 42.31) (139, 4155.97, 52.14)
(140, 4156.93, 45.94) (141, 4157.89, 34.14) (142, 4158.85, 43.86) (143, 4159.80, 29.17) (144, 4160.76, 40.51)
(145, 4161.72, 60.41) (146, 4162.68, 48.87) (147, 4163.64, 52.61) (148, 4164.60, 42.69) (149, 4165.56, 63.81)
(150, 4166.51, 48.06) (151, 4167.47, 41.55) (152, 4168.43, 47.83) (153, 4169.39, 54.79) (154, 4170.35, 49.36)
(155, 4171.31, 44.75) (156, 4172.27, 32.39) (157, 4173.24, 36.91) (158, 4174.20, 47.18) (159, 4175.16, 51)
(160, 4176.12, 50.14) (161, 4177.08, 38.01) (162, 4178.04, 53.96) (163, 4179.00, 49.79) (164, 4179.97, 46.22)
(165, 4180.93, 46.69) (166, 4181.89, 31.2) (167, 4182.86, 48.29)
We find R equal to 1.59 angstroms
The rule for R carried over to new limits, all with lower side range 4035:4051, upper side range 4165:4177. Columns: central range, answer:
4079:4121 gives 5.74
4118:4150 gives 0.91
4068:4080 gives 0.81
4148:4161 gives 0.72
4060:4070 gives -0.09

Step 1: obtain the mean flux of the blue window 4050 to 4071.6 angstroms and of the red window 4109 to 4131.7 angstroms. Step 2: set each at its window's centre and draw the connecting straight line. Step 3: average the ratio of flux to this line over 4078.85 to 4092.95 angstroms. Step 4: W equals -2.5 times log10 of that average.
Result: 0.188 mag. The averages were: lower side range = 48.9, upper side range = 46.3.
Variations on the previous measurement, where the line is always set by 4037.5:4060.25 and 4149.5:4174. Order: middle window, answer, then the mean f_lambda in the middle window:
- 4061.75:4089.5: 0.11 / 44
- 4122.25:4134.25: 0.04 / 45.2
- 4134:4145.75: 0.03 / 45.6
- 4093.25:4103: 0.20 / 40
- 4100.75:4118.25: 0.11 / 43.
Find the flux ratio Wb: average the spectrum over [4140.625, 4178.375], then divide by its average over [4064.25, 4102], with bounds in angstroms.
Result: 1.12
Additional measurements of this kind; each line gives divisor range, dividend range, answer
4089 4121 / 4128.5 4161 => 1.06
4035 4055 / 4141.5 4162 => 0.94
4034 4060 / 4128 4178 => 0.93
